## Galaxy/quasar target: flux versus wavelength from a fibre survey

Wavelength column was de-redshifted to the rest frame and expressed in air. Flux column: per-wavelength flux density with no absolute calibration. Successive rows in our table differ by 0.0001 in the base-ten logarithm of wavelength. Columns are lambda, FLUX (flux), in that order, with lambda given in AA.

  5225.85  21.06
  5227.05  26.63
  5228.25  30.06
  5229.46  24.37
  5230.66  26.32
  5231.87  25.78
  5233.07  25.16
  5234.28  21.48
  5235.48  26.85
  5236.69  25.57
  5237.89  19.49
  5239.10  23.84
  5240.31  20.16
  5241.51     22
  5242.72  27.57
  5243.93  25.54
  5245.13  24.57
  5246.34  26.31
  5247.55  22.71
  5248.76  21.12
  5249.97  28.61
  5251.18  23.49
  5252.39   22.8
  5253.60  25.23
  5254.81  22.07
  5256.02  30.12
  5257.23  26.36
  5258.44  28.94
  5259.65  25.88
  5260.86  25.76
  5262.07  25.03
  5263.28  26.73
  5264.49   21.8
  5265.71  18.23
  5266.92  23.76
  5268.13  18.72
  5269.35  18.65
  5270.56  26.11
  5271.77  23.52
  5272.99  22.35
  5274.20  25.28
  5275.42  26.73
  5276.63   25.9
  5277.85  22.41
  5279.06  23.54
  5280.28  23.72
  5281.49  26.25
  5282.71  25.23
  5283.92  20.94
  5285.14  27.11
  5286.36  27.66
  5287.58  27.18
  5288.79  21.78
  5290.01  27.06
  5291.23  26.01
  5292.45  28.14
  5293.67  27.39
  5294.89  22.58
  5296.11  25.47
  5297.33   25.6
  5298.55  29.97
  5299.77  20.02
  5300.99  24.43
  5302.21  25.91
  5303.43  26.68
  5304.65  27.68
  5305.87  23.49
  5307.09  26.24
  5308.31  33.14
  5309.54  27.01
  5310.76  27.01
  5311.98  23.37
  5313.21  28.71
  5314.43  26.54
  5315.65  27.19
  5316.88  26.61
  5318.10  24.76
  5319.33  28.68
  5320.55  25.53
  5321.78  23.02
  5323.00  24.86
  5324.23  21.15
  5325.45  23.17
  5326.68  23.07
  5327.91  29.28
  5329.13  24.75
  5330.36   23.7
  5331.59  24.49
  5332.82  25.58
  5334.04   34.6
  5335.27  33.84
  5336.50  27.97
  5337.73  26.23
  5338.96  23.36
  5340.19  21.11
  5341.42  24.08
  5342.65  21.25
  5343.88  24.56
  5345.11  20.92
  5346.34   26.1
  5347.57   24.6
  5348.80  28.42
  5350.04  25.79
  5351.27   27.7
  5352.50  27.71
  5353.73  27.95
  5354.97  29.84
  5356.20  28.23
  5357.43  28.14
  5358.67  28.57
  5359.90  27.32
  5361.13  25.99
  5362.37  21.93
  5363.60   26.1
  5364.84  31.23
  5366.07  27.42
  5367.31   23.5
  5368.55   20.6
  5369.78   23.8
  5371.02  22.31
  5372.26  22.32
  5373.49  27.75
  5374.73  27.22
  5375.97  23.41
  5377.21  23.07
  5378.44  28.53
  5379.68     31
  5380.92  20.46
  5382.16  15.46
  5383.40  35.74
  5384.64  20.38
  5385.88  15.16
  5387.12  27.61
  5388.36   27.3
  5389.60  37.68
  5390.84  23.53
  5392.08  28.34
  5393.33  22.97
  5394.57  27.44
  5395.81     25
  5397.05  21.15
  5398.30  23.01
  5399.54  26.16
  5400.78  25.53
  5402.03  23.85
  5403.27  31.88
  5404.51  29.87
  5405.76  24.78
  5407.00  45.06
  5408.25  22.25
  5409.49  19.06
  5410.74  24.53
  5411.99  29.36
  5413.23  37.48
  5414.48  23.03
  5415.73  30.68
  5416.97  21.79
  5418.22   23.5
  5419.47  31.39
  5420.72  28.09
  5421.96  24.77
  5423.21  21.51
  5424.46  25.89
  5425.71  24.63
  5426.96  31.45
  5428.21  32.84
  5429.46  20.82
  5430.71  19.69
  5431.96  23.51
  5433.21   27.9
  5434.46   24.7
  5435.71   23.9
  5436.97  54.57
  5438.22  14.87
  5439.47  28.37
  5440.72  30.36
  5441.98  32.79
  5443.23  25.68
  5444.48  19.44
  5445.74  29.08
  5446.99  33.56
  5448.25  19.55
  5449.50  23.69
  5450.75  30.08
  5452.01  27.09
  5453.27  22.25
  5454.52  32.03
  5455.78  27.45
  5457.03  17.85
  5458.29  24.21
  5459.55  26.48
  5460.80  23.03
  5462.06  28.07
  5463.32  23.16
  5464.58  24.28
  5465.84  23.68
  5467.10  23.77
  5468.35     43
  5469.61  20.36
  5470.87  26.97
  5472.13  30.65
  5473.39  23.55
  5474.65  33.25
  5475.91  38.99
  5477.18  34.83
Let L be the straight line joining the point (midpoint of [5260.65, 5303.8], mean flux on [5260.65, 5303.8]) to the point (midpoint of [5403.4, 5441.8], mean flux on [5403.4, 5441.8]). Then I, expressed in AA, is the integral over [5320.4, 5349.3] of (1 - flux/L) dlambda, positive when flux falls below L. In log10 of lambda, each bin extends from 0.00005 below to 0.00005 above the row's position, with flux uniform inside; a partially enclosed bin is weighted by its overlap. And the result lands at 0.5 AA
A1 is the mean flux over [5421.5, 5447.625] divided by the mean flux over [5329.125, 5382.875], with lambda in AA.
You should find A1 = 1.06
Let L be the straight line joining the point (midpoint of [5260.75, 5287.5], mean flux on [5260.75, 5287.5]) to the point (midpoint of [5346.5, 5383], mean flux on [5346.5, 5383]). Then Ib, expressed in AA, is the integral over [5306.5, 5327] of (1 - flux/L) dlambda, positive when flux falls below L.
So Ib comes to -0.94 AA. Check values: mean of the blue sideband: 23.9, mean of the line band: 25.9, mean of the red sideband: 25.8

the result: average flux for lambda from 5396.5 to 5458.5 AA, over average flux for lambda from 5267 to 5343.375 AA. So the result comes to 1.05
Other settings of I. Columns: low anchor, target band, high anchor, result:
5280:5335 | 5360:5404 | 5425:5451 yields 2.17 AA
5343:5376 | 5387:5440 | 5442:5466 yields -2.73 AA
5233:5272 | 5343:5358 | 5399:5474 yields -0.60 AA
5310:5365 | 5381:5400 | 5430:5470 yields 0.94 AA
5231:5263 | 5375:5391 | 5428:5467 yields 0.18 AA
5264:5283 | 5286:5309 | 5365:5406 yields -2.35 AA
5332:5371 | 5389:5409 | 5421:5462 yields -0.78 AA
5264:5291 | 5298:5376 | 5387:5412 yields -1.85 AA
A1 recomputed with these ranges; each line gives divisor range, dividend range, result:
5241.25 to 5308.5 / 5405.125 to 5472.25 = 1.08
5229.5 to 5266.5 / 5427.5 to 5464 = 1.08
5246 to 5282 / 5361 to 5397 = 1.04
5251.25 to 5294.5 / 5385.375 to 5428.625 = 1.09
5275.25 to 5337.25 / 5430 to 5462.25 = 1.02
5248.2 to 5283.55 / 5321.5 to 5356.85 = 1.06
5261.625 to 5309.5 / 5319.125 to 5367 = 1.05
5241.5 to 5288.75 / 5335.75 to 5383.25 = 1.04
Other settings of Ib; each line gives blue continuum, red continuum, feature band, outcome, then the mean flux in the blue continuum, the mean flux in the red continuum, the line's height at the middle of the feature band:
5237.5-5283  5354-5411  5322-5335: -0.2 AA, 24.1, 25.9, 25.1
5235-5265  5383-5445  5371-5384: 0.5 AA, 24.7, 26.8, 26.4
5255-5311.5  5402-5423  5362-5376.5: 1.1 AA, 25.2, 27.7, 26.9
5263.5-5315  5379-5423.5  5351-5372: -0.3 AA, 25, 26.3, 25.9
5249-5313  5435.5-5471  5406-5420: -0.7 AA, 25.1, 26.9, 26.5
